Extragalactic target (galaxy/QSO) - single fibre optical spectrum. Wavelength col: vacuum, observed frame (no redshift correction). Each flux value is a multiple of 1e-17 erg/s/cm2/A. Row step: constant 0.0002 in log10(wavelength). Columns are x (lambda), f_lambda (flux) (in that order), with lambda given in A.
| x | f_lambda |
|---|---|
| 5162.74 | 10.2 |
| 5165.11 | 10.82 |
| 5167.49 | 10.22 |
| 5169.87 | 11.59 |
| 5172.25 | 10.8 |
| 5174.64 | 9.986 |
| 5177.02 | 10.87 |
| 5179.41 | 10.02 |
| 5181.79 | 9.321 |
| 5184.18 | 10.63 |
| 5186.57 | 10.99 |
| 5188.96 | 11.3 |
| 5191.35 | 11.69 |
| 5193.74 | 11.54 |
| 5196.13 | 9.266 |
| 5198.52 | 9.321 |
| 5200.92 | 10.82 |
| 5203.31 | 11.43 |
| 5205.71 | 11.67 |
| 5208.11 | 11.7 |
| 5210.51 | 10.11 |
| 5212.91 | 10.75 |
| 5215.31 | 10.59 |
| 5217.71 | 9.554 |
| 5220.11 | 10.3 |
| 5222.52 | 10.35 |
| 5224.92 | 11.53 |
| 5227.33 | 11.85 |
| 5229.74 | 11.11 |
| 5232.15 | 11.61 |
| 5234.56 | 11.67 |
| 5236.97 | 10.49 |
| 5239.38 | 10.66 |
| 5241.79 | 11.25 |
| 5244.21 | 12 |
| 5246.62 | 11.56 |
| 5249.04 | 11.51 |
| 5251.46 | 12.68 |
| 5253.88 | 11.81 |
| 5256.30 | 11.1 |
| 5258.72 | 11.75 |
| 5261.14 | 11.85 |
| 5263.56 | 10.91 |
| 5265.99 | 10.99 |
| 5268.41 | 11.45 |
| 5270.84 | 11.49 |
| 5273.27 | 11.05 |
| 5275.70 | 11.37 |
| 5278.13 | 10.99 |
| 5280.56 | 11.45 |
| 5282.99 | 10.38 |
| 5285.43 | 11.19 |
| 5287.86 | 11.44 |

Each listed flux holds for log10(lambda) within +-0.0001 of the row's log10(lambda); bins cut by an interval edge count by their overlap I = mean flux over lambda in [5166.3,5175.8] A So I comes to 10.6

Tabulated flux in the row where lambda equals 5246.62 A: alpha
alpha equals 11.56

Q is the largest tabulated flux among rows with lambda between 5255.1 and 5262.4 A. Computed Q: 11.85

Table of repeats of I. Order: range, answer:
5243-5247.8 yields 11.8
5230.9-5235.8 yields 11.6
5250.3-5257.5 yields 11.9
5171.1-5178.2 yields 10.5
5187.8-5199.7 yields 10.6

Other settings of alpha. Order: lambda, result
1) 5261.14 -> 11.85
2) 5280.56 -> 11.45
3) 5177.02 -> 10.87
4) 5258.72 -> 11.75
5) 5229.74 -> 11.11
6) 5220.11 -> 10.3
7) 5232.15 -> 11.61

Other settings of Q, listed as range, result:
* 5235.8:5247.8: 12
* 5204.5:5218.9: 11.7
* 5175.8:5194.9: 11.69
